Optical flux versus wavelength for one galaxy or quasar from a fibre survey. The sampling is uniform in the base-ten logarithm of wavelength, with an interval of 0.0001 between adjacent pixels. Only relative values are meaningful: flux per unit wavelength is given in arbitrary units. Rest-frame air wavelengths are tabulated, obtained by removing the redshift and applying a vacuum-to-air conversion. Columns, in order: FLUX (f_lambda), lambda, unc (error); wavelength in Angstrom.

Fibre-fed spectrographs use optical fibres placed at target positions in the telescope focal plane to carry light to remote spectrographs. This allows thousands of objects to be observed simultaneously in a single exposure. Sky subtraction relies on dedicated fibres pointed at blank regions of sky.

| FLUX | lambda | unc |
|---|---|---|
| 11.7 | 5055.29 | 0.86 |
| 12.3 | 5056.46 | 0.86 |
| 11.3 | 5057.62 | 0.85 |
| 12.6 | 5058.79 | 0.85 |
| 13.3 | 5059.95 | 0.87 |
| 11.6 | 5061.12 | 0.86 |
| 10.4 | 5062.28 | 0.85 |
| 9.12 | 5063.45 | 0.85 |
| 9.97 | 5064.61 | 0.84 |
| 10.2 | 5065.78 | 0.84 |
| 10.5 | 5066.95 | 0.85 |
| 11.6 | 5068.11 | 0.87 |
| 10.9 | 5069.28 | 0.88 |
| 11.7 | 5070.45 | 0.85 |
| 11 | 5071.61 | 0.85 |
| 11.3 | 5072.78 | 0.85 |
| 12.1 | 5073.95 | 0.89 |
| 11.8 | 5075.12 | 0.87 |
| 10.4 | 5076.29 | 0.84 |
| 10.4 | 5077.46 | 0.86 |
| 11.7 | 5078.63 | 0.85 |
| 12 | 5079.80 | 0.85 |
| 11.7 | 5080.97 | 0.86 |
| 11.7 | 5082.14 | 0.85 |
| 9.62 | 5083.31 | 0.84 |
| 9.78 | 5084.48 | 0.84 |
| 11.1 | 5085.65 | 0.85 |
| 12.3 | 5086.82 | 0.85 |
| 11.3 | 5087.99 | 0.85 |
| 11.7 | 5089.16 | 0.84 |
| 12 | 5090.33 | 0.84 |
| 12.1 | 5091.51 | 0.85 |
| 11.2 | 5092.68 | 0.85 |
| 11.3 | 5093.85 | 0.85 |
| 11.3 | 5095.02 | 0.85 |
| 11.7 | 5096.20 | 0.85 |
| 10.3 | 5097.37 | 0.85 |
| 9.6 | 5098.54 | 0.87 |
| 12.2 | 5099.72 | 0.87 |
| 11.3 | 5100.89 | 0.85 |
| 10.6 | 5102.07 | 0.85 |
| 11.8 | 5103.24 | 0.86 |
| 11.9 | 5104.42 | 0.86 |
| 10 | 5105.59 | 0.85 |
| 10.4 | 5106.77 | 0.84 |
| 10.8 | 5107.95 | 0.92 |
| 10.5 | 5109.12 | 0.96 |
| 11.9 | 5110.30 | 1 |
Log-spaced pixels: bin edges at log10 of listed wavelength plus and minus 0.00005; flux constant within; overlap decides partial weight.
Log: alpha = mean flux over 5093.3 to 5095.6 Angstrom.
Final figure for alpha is 11.3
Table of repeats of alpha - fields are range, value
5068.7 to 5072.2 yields 11.2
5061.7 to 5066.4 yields 9.92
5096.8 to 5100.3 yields 10.7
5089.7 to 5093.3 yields 11.8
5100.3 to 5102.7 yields 11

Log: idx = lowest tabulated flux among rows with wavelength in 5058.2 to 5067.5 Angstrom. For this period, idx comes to 9.12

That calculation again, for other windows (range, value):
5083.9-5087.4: 9.78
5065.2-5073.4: 10.2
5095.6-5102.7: 9.6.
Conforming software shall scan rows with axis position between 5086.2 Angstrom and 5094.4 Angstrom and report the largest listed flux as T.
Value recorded 12.3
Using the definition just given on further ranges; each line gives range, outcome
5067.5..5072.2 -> 11.7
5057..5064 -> 13.3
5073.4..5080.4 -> 12.1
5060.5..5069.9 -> 11.6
